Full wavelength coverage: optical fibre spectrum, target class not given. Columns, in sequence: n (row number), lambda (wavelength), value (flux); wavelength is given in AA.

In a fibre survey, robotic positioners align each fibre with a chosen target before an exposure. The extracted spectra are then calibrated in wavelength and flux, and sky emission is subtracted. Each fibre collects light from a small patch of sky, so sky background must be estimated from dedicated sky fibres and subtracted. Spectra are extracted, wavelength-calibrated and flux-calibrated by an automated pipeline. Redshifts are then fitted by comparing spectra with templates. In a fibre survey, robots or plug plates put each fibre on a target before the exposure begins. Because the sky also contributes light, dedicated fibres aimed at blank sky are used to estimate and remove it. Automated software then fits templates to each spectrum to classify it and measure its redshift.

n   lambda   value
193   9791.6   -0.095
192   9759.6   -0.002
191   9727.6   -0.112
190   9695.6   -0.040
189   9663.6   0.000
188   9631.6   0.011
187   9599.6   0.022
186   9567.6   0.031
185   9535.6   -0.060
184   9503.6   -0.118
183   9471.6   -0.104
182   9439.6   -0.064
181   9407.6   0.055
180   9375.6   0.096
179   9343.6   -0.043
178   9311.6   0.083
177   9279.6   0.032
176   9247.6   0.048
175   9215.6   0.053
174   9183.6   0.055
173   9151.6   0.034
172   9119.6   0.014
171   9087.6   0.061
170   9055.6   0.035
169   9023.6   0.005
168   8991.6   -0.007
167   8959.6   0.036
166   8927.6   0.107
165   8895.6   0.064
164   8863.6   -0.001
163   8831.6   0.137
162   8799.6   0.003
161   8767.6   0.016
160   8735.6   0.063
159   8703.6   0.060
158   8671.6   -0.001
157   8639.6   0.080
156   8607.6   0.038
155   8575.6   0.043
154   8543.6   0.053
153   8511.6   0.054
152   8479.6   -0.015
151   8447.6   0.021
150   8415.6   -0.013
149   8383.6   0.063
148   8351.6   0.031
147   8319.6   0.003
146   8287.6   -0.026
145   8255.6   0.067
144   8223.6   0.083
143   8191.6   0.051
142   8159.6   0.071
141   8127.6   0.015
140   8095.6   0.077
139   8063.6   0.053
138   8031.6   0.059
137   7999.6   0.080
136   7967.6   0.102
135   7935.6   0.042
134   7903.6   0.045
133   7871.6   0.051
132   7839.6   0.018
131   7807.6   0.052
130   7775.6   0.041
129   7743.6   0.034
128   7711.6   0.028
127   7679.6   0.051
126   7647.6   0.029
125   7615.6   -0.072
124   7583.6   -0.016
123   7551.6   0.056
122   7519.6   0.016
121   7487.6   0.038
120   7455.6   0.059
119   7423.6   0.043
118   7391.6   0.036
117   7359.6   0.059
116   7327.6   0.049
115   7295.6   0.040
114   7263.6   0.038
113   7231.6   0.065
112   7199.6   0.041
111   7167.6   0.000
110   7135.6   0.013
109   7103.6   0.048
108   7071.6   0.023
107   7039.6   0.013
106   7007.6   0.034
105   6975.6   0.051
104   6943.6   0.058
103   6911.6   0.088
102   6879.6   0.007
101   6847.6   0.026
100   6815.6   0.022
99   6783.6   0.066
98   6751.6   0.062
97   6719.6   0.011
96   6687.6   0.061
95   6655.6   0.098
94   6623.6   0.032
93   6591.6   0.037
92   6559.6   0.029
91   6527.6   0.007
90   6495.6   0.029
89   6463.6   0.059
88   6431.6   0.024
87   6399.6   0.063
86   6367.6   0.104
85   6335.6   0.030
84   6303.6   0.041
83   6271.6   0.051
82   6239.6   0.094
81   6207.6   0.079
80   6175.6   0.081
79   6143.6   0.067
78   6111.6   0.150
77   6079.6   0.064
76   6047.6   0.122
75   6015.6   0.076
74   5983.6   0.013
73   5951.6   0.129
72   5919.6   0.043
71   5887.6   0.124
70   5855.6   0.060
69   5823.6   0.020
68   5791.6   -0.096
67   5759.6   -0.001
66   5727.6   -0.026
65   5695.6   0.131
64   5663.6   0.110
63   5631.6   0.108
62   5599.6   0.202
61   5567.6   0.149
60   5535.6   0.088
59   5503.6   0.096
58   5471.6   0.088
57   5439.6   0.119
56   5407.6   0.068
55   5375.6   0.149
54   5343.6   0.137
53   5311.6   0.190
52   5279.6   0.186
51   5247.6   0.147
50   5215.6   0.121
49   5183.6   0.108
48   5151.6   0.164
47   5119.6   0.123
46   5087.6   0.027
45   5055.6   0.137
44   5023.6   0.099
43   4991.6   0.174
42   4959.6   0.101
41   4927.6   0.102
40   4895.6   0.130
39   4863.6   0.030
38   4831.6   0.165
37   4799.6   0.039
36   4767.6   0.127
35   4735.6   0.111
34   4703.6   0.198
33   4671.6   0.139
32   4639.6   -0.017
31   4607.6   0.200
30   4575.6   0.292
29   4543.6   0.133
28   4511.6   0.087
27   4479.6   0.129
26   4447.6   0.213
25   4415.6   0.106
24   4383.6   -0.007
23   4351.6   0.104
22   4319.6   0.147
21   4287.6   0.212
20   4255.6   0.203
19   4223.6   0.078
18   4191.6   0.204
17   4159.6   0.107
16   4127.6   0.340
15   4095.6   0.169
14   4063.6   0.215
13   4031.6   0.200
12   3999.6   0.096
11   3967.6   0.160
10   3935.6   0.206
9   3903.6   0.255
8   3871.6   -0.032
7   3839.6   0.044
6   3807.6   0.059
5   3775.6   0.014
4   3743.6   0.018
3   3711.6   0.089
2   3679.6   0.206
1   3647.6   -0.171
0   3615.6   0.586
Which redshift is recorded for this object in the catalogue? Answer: 1.53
